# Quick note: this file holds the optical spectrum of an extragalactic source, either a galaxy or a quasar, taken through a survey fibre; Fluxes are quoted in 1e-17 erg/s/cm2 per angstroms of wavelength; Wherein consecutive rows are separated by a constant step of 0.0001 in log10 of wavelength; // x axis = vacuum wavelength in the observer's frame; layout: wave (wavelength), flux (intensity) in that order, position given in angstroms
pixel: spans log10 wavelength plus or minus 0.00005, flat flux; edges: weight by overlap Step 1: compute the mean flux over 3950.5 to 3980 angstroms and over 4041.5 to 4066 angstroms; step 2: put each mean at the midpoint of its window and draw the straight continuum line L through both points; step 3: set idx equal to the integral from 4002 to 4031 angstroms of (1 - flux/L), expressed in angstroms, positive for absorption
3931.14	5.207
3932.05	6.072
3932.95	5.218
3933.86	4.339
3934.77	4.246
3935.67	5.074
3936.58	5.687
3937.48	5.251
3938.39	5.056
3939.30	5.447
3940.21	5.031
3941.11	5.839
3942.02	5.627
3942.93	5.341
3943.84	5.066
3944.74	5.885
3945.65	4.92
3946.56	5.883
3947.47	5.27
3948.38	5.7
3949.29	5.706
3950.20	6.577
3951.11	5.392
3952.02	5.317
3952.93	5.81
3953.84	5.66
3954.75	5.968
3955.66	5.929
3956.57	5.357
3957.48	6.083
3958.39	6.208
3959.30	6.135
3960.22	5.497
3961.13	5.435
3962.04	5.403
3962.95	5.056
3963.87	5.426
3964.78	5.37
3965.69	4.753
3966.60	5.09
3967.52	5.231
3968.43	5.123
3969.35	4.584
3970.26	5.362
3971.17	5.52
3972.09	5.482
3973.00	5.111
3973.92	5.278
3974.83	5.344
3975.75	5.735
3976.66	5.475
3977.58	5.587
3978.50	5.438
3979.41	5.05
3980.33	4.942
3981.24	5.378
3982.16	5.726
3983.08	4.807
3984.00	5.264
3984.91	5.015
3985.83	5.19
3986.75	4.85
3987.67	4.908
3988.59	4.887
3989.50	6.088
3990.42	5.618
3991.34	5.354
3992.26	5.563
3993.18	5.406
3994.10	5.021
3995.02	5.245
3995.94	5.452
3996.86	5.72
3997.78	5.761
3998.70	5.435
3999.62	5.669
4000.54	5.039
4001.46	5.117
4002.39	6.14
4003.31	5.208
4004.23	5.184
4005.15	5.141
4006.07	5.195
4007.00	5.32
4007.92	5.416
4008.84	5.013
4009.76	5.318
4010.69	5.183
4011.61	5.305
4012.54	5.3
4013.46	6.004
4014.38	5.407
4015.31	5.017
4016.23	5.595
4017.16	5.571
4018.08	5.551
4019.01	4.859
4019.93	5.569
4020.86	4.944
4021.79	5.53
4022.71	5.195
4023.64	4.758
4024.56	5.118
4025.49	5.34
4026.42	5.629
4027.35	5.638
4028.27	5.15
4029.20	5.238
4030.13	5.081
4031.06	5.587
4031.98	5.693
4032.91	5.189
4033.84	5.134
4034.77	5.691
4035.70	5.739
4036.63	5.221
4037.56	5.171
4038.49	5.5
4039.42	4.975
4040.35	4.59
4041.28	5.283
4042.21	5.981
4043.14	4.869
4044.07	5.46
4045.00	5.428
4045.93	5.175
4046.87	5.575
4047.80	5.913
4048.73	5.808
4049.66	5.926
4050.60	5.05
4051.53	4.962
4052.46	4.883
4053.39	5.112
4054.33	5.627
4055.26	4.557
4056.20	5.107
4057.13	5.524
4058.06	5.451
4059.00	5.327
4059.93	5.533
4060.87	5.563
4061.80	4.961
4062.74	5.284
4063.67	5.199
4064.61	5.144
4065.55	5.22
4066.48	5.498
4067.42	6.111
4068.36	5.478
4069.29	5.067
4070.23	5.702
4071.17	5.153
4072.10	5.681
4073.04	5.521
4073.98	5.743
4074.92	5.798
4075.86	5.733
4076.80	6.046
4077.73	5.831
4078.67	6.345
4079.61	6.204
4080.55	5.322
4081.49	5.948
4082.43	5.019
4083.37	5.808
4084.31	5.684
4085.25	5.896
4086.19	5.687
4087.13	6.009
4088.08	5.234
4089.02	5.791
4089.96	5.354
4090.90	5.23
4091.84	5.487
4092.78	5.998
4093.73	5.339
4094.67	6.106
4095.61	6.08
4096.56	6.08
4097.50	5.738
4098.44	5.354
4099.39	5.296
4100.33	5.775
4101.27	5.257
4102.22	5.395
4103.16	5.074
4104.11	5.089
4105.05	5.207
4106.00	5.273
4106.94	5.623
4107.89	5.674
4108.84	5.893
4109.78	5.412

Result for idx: 0.3 angstroms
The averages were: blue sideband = 5.45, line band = 5.32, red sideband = 5.33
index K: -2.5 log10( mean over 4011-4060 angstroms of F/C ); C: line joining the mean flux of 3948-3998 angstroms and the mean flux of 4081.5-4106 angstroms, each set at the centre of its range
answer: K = 0.03 mag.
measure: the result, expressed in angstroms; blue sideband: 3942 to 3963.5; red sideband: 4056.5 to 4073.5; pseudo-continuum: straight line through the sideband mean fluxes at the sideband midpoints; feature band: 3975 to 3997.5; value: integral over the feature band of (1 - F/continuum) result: 1.0 angstroms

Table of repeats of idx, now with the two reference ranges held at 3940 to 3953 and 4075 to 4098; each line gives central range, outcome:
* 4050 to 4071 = 1.6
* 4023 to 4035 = 0.8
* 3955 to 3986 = 1.2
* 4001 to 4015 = 0.7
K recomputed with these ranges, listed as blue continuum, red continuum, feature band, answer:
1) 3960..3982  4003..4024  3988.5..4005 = -0.03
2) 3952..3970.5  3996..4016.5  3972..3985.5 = 0.03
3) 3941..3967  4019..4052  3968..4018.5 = 0.03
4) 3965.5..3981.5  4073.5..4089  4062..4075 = 0.05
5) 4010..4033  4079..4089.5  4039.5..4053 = 0.03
